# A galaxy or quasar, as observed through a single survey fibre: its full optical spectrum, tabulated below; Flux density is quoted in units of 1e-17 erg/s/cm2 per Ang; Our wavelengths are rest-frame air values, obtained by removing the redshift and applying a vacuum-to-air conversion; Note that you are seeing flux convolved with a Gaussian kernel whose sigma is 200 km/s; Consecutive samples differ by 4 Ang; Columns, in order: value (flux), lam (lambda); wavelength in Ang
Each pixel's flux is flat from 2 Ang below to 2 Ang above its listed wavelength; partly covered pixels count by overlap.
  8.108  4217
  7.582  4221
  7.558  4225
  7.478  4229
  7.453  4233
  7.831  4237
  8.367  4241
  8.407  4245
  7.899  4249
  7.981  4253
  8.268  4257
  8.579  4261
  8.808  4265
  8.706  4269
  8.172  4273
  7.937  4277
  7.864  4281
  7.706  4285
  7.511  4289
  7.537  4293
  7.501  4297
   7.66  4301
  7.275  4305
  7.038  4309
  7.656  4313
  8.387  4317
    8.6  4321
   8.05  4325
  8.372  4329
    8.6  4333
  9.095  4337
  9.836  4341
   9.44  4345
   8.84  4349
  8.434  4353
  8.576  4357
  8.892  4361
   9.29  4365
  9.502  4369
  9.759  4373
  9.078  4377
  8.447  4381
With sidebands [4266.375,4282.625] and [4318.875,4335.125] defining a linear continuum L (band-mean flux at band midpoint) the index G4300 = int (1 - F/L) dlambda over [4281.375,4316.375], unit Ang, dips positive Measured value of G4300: 3.2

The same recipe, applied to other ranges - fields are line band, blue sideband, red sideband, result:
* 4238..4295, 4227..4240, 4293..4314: -4.3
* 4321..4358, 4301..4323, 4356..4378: -1.3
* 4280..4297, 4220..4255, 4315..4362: 1.4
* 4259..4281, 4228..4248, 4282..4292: -1.9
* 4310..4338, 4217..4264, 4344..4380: 1.3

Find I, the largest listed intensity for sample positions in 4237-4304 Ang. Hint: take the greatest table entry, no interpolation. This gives 8.808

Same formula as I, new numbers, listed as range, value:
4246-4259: 8.268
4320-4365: 9.836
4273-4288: 8.172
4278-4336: 8.6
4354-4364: 8.892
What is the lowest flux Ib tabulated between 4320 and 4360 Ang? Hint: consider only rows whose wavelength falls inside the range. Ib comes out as 8.05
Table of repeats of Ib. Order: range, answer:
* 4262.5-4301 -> 7.501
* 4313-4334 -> 7.656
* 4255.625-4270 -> 8.268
